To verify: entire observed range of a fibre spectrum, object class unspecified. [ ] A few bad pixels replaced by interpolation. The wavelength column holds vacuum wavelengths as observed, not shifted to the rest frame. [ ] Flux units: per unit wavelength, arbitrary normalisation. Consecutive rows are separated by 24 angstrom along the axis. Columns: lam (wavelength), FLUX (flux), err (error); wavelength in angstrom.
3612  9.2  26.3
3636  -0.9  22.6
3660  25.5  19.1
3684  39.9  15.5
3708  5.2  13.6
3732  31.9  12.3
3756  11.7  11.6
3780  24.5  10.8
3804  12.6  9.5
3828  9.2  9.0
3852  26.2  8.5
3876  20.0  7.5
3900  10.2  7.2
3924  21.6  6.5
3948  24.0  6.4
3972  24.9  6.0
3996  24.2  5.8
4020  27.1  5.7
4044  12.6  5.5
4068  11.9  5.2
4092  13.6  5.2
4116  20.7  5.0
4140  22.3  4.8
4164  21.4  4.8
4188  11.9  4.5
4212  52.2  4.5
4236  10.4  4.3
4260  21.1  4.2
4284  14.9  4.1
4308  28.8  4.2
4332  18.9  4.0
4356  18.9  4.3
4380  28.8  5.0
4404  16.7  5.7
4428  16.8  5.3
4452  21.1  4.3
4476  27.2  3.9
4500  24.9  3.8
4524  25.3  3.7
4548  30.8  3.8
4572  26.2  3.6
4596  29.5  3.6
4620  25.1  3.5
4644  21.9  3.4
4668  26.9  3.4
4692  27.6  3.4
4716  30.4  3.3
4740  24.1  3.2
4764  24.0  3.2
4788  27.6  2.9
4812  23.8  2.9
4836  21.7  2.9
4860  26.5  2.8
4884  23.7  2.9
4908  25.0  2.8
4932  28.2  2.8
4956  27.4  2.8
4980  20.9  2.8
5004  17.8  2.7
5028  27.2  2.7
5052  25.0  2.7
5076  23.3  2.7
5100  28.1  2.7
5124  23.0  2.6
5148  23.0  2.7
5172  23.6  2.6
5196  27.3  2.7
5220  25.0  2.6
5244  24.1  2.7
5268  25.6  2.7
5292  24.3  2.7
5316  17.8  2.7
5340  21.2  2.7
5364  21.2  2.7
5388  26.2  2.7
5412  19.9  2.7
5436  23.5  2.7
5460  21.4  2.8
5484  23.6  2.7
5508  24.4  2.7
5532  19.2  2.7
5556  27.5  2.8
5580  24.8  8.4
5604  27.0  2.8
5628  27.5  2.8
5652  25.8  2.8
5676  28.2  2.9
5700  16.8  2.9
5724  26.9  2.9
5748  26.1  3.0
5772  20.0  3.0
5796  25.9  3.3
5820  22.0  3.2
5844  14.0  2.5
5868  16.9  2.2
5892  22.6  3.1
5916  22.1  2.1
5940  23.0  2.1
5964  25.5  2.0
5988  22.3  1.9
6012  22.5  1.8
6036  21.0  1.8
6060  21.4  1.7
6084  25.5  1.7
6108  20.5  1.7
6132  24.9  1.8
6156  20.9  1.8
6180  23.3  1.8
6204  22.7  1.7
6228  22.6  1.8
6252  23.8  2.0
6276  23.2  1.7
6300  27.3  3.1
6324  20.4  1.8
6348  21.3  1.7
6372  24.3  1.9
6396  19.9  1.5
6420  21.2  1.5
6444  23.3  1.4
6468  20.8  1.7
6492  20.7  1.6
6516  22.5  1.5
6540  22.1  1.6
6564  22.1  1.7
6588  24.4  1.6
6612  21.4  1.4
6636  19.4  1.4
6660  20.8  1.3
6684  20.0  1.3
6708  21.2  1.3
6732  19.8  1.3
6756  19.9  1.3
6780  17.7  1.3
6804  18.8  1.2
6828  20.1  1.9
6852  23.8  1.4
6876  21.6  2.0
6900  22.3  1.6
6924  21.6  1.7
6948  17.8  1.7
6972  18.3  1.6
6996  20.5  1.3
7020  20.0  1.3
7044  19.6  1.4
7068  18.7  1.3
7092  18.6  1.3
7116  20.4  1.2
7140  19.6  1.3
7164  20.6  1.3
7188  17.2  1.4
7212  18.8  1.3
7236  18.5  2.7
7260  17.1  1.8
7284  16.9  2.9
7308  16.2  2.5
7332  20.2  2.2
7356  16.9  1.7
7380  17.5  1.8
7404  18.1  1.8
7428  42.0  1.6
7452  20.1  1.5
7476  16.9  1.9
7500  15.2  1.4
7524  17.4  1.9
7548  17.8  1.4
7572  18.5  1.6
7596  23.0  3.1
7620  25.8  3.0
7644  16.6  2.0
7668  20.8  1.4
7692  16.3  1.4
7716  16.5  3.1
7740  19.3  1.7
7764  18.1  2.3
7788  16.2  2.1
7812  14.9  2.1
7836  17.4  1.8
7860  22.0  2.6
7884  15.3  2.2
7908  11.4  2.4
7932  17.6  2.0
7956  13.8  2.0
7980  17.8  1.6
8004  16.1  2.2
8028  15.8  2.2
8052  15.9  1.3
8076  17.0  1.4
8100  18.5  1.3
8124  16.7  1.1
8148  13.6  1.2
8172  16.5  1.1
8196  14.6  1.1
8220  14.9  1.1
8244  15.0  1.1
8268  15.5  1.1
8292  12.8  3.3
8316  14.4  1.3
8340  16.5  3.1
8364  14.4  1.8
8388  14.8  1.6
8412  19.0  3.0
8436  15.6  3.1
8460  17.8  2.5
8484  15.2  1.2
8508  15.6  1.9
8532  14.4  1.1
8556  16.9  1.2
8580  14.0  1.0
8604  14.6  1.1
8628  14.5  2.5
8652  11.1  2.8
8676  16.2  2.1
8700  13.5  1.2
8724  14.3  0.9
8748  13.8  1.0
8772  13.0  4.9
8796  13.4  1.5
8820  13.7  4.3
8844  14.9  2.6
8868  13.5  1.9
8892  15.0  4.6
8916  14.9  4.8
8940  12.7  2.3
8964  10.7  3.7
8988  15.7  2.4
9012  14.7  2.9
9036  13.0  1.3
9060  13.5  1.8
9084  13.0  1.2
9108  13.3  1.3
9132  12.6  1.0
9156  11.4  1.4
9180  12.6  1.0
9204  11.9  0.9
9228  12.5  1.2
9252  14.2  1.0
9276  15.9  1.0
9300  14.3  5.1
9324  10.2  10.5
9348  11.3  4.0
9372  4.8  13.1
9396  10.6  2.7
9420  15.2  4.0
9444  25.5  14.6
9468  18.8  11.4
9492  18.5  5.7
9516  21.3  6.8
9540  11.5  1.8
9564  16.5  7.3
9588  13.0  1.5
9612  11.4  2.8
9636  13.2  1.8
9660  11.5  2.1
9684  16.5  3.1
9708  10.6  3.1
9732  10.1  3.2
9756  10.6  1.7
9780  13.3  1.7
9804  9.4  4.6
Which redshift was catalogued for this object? 0.132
